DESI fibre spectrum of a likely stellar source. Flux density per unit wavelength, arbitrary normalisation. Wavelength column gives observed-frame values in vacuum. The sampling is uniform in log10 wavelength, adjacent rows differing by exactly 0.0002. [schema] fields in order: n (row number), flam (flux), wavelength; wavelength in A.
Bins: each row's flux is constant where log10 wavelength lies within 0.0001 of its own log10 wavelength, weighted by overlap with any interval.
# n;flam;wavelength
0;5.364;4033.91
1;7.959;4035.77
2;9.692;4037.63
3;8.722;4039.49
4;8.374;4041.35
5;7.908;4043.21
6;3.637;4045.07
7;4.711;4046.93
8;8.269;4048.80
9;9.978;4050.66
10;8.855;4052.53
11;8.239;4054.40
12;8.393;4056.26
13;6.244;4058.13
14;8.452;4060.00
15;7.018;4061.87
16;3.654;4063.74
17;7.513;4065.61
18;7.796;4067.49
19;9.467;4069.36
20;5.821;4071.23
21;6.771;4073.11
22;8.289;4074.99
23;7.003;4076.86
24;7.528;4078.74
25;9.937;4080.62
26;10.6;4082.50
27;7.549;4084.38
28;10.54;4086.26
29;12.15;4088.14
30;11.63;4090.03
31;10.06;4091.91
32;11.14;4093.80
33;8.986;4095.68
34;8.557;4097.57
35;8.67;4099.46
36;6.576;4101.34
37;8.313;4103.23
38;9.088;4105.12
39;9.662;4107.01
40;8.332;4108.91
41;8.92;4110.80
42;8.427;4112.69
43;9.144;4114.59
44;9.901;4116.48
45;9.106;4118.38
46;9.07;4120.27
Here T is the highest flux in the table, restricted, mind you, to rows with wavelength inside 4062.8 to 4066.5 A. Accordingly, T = 7.513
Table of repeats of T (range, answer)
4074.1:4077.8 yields 8.289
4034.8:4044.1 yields 9.692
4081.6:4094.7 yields 12.15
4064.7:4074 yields 9.467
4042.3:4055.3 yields 9.978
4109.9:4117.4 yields 9.901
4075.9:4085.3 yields 10.6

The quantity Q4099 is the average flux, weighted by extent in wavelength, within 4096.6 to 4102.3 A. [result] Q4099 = 7.94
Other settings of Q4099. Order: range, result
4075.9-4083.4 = 8.76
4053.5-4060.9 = 7.83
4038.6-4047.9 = 6.67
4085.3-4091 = 11.4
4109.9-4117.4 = 9.1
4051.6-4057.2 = 8.5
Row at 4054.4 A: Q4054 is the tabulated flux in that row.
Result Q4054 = 8.239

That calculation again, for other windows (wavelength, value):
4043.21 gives 7.908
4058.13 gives 6.244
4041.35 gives 8.374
